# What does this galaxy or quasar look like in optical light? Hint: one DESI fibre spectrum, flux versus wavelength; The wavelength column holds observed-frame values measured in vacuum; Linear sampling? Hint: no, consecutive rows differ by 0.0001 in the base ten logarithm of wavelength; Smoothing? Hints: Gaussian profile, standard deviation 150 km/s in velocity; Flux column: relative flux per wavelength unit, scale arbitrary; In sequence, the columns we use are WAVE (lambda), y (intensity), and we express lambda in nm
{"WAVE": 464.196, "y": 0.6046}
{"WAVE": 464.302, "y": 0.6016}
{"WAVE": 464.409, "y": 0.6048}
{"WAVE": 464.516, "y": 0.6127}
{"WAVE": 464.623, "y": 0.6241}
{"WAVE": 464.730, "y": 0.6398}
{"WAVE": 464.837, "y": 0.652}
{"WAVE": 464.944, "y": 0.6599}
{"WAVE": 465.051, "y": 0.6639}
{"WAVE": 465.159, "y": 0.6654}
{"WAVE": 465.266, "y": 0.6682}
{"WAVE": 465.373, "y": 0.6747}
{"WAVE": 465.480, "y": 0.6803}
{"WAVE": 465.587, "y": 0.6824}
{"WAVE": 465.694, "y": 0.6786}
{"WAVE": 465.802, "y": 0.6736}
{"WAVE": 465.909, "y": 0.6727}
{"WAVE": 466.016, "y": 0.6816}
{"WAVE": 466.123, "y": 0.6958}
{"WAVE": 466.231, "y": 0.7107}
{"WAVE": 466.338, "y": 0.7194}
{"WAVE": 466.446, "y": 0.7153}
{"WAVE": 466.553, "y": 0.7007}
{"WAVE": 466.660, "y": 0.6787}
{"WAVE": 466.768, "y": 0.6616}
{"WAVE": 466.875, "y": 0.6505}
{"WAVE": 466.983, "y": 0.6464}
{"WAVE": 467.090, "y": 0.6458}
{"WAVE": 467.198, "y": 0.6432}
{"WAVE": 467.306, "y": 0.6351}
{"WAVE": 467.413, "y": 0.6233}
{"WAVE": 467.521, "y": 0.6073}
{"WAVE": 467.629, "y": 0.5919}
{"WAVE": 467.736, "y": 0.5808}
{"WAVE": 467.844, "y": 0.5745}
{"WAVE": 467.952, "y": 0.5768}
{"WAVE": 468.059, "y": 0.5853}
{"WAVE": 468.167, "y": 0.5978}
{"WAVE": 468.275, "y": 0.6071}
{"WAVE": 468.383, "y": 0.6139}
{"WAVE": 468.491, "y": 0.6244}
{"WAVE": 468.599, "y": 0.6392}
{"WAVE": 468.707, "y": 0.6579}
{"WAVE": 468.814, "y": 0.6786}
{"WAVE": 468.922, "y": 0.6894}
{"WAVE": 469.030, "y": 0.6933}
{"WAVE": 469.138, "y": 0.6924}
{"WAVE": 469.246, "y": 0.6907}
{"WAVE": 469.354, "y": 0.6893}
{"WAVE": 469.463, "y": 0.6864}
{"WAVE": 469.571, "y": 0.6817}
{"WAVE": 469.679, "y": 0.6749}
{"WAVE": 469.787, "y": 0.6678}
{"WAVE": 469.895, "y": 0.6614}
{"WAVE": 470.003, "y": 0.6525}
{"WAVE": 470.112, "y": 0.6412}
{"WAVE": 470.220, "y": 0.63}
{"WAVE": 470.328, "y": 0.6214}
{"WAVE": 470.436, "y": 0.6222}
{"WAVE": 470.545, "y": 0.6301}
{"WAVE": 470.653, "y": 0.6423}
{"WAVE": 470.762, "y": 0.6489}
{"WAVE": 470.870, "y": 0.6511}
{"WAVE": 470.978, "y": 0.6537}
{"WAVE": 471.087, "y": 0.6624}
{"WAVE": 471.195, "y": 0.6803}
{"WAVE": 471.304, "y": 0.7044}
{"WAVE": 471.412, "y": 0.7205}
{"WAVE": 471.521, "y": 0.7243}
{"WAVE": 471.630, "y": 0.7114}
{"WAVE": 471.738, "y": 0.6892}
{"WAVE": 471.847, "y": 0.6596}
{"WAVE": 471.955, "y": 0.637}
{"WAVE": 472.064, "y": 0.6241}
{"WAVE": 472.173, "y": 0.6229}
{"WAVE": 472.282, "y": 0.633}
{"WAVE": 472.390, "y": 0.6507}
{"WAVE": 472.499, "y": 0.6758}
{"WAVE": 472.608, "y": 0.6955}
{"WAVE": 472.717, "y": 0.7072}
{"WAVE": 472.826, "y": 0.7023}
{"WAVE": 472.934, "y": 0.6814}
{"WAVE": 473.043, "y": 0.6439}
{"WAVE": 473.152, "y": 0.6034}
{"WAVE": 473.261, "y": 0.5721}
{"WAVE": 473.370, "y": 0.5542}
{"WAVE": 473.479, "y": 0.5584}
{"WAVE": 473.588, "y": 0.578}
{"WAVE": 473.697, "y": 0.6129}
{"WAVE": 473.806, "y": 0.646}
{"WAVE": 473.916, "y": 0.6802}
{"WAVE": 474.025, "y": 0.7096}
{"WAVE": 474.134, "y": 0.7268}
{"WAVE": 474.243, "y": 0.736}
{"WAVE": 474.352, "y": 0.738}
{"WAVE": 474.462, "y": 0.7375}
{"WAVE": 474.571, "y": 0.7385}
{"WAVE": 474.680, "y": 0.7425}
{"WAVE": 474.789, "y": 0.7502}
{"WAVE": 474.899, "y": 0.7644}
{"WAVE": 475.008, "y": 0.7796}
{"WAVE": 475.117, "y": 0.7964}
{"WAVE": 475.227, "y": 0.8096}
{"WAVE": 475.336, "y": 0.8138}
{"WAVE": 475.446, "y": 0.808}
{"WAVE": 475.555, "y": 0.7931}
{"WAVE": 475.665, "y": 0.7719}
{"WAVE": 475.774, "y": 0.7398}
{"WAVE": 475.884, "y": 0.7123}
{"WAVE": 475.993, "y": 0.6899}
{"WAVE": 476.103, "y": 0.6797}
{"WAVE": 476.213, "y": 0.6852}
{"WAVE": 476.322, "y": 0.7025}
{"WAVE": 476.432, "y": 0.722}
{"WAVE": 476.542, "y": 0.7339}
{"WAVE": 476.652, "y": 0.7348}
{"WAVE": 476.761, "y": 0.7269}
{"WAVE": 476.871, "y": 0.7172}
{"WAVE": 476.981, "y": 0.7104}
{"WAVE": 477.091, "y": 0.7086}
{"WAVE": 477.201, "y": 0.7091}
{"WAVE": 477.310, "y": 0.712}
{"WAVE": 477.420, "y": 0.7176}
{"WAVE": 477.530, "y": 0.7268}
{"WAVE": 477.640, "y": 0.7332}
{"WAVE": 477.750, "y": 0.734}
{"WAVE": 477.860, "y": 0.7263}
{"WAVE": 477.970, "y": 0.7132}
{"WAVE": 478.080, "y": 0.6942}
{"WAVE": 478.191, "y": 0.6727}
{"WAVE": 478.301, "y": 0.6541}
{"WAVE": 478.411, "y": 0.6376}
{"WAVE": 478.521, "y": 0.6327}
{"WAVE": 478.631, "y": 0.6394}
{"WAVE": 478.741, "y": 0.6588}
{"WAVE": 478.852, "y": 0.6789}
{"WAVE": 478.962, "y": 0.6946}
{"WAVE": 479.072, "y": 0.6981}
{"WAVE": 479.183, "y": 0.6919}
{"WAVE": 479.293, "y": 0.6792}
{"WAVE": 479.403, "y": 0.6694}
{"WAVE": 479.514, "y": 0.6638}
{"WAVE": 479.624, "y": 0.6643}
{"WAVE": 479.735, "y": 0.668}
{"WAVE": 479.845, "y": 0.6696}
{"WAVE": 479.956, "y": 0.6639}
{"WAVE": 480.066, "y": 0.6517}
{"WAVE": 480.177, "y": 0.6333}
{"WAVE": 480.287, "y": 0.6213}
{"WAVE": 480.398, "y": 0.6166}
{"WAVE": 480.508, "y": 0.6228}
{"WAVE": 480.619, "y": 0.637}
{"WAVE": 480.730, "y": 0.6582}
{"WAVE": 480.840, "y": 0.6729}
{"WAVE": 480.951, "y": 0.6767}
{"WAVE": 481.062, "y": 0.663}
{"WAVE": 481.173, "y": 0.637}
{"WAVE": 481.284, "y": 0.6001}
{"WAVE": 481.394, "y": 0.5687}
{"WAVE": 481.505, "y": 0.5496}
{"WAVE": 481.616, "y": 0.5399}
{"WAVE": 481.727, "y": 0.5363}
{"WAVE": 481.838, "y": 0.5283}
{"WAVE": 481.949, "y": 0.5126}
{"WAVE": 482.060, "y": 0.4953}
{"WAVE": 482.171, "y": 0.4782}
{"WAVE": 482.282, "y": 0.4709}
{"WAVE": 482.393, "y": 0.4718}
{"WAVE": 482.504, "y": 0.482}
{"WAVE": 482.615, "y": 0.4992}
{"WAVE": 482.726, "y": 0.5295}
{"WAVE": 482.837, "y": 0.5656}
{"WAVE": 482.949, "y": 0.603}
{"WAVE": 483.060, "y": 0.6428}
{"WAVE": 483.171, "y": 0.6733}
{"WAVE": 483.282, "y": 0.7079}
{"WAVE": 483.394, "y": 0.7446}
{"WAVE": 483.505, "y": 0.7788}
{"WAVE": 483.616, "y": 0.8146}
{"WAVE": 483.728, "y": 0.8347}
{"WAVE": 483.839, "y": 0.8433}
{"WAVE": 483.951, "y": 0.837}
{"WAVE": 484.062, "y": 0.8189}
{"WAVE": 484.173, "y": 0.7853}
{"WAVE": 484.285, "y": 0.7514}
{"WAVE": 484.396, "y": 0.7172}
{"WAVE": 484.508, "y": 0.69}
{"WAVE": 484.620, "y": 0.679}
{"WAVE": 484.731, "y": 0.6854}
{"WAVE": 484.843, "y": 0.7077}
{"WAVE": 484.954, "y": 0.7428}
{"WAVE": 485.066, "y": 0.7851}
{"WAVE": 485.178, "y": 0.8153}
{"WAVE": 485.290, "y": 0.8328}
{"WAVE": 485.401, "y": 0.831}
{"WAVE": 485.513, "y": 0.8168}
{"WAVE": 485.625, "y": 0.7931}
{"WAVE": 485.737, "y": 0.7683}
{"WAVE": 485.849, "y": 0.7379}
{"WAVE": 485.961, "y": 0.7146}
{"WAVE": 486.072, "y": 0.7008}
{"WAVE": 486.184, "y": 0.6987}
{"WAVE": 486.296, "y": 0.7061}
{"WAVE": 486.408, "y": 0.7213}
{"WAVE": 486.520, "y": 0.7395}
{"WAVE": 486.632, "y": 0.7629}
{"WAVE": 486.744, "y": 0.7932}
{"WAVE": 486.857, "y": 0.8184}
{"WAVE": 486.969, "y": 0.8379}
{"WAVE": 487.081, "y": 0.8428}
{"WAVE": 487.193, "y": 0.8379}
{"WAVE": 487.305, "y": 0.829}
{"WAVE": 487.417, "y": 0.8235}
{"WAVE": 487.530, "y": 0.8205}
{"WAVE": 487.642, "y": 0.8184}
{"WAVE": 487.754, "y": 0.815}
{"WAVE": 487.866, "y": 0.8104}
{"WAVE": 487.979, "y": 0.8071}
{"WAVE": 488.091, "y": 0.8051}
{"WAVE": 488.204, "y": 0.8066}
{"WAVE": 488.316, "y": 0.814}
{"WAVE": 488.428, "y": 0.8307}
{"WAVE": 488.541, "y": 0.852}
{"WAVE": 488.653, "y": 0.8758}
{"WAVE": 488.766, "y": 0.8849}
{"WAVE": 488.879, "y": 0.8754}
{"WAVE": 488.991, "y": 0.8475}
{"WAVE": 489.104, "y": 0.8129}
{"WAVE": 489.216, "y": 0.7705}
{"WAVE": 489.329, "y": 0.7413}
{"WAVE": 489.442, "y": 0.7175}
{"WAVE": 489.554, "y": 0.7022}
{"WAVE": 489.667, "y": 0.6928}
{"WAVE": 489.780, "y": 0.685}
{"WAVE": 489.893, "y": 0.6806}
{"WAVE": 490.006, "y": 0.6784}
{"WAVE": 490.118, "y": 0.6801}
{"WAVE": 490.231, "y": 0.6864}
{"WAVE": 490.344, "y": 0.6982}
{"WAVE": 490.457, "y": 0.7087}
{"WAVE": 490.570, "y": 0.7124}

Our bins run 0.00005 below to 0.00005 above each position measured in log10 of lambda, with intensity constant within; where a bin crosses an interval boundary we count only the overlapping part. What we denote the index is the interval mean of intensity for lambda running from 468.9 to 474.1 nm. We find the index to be 0.657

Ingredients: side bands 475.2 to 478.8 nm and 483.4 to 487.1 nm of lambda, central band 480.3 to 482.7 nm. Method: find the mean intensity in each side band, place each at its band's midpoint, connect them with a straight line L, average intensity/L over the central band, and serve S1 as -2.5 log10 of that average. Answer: 0.29 mag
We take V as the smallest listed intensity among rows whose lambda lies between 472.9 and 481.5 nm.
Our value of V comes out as 0.5542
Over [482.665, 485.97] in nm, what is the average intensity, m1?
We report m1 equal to 0.741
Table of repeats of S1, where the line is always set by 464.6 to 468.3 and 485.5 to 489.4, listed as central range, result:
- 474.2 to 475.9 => -0.08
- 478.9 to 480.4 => 0.12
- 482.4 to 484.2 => 0.12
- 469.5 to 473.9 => 0.06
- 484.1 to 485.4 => 0.04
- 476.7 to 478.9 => 0.05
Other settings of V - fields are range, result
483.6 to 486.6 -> 0.679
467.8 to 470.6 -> 0.5745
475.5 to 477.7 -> 0.6797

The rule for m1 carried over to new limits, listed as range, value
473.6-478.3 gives 0.725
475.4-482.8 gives 0.653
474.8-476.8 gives 0.748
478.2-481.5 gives 0.651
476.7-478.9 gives 0.695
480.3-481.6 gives 0.625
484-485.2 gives 0.742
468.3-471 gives 0.657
